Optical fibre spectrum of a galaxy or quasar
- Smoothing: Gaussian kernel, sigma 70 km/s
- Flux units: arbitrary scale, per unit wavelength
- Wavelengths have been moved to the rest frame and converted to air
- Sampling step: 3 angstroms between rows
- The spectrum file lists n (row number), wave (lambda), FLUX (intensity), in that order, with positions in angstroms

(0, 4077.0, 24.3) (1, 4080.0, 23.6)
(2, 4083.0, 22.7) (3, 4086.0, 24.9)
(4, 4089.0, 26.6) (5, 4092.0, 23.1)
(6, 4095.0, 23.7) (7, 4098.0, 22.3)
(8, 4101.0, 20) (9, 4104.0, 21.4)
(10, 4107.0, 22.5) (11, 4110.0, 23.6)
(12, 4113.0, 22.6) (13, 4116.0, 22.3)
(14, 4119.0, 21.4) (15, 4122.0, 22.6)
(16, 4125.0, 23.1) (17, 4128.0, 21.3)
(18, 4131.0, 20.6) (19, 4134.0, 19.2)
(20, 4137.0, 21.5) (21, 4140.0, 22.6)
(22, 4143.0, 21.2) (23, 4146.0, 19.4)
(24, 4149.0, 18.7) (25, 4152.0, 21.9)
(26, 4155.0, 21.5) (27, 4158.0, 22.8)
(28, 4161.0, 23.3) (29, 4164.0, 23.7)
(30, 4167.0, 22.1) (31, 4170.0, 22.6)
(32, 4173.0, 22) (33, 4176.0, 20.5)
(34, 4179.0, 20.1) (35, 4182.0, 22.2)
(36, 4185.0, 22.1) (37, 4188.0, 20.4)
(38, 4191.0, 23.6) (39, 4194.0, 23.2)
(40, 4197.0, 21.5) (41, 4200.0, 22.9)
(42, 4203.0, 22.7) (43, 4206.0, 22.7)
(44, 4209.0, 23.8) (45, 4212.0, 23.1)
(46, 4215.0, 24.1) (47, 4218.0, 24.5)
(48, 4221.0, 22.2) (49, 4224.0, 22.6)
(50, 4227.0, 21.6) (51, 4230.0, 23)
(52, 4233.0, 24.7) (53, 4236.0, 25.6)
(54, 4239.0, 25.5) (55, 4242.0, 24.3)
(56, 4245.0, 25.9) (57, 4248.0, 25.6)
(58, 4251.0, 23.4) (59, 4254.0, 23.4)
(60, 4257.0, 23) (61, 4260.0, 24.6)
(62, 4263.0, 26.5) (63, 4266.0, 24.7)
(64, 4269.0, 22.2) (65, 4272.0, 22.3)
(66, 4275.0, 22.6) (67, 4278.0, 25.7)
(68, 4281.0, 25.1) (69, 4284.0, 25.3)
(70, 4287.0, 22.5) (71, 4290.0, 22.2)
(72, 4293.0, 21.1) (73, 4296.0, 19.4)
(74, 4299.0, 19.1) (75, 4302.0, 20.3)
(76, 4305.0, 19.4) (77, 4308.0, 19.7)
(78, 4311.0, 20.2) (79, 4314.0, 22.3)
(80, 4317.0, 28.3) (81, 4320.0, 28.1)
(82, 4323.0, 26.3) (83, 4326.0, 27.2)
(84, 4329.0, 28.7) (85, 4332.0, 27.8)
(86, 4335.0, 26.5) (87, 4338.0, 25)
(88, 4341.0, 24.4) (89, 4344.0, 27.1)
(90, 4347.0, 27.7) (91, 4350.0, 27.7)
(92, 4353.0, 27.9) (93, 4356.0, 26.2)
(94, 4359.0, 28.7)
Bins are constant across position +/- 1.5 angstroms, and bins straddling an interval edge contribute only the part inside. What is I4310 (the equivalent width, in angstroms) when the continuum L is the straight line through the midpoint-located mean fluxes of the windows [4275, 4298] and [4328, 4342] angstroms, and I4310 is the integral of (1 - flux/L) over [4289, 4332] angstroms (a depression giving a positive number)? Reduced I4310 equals 2.73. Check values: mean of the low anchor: 22.9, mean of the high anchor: 26.5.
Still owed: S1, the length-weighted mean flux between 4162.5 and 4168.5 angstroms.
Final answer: 22.9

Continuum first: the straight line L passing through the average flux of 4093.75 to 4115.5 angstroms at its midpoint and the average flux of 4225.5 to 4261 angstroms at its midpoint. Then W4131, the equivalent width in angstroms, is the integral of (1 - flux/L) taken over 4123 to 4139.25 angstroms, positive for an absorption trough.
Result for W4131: 1.0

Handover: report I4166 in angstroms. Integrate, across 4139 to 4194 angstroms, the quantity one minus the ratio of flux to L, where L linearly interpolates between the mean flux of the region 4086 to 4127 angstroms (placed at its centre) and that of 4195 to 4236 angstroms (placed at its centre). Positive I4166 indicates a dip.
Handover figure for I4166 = 2.9 angstroms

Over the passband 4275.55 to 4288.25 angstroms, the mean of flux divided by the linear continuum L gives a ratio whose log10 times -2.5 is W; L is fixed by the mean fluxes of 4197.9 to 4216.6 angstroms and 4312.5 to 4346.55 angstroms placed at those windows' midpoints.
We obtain 0.03 mag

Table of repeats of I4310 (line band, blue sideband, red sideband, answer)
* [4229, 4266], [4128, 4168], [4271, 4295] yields -3.0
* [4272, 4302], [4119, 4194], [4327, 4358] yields 3.4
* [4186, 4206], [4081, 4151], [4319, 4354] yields 1.2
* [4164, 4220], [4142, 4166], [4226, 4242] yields 0.8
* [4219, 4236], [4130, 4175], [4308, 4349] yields 0.2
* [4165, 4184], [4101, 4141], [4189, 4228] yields 0.7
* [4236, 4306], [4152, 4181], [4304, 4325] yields -0.4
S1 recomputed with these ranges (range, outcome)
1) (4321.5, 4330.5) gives 27.4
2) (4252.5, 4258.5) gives 23.2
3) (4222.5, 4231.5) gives 22.4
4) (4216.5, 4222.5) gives 23.3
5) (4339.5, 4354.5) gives 27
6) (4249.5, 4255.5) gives 23.4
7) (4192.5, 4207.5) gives 22.6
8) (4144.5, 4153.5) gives 20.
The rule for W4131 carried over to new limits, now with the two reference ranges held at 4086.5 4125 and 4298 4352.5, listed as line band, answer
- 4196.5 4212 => 0.6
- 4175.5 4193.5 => 1.4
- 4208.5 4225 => 0.3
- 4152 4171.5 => 0.6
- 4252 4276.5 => 0.6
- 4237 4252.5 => -0.6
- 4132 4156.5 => 2.5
